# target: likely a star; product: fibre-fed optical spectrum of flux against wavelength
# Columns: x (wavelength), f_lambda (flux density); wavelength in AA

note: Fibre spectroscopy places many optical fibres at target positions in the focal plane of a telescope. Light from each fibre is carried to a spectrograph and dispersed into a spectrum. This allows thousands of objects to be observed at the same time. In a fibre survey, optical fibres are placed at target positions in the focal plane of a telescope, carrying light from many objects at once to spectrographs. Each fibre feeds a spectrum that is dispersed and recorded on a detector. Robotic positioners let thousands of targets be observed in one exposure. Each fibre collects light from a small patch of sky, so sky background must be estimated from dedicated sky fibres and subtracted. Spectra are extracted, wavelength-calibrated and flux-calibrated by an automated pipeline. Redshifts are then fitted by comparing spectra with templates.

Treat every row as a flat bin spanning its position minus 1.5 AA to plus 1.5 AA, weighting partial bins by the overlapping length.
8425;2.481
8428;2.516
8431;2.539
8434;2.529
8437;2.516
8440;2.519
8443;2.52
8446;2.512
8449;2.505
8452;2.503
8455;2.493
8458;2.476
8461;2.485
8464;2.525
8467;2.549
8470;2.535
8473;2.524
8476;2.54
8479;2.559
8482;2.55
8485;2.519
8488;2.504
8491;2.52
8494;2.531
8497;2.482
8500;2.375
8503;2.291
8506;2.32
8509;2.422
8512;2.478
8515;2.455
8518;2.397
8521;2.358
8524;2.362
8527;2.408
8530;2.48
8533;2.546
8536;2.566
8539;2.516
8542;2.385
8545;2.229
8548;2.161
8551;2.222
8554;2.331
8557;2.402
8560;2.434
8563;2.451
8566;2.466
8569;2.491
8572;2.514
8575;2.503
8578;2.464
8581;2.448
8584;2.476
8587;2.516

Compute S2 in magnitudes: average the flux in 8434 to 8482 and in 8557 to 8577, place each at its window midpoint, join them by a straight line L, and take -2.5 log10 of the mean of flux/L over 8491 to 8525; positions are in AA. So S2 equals 0.04 mag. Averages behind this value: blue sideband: 2.52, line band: 2.41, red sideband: 2.47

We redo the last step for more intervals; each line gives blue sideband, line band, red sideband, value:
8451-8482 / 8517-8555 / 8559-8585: 0.05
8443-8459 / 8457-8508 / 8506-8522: -0.01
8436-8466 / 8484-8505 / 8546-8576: 0.00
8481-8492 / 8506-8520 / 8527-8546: 0.03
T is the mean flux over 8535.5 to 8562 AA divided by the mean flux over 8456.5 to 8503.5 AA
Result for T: 0.94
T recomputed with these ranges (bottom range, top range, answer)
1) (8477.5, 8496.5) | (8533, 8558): 0.93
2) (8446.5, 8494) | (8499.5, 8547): 0.96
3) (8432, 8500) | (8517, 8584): 0.96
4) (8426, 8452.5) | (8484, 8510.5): 0.97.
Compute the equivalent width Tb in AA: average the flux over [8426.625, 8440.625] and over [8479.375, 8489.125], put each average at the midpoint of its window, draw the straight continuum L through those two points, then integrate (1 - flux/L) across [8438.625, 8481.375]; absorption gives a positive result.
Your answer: 0.1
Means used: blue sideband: 2.52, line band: 2.52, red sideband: 2.53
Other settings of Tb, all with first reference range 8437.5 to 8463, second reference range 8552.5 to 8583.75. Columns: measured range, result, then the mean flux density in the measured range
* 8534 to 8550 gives 0.6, 2.37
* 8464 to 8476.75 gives -0.2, 2.54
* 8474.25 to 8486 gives -0.2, 2.54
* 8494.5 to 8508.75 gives 0.6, 2.38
